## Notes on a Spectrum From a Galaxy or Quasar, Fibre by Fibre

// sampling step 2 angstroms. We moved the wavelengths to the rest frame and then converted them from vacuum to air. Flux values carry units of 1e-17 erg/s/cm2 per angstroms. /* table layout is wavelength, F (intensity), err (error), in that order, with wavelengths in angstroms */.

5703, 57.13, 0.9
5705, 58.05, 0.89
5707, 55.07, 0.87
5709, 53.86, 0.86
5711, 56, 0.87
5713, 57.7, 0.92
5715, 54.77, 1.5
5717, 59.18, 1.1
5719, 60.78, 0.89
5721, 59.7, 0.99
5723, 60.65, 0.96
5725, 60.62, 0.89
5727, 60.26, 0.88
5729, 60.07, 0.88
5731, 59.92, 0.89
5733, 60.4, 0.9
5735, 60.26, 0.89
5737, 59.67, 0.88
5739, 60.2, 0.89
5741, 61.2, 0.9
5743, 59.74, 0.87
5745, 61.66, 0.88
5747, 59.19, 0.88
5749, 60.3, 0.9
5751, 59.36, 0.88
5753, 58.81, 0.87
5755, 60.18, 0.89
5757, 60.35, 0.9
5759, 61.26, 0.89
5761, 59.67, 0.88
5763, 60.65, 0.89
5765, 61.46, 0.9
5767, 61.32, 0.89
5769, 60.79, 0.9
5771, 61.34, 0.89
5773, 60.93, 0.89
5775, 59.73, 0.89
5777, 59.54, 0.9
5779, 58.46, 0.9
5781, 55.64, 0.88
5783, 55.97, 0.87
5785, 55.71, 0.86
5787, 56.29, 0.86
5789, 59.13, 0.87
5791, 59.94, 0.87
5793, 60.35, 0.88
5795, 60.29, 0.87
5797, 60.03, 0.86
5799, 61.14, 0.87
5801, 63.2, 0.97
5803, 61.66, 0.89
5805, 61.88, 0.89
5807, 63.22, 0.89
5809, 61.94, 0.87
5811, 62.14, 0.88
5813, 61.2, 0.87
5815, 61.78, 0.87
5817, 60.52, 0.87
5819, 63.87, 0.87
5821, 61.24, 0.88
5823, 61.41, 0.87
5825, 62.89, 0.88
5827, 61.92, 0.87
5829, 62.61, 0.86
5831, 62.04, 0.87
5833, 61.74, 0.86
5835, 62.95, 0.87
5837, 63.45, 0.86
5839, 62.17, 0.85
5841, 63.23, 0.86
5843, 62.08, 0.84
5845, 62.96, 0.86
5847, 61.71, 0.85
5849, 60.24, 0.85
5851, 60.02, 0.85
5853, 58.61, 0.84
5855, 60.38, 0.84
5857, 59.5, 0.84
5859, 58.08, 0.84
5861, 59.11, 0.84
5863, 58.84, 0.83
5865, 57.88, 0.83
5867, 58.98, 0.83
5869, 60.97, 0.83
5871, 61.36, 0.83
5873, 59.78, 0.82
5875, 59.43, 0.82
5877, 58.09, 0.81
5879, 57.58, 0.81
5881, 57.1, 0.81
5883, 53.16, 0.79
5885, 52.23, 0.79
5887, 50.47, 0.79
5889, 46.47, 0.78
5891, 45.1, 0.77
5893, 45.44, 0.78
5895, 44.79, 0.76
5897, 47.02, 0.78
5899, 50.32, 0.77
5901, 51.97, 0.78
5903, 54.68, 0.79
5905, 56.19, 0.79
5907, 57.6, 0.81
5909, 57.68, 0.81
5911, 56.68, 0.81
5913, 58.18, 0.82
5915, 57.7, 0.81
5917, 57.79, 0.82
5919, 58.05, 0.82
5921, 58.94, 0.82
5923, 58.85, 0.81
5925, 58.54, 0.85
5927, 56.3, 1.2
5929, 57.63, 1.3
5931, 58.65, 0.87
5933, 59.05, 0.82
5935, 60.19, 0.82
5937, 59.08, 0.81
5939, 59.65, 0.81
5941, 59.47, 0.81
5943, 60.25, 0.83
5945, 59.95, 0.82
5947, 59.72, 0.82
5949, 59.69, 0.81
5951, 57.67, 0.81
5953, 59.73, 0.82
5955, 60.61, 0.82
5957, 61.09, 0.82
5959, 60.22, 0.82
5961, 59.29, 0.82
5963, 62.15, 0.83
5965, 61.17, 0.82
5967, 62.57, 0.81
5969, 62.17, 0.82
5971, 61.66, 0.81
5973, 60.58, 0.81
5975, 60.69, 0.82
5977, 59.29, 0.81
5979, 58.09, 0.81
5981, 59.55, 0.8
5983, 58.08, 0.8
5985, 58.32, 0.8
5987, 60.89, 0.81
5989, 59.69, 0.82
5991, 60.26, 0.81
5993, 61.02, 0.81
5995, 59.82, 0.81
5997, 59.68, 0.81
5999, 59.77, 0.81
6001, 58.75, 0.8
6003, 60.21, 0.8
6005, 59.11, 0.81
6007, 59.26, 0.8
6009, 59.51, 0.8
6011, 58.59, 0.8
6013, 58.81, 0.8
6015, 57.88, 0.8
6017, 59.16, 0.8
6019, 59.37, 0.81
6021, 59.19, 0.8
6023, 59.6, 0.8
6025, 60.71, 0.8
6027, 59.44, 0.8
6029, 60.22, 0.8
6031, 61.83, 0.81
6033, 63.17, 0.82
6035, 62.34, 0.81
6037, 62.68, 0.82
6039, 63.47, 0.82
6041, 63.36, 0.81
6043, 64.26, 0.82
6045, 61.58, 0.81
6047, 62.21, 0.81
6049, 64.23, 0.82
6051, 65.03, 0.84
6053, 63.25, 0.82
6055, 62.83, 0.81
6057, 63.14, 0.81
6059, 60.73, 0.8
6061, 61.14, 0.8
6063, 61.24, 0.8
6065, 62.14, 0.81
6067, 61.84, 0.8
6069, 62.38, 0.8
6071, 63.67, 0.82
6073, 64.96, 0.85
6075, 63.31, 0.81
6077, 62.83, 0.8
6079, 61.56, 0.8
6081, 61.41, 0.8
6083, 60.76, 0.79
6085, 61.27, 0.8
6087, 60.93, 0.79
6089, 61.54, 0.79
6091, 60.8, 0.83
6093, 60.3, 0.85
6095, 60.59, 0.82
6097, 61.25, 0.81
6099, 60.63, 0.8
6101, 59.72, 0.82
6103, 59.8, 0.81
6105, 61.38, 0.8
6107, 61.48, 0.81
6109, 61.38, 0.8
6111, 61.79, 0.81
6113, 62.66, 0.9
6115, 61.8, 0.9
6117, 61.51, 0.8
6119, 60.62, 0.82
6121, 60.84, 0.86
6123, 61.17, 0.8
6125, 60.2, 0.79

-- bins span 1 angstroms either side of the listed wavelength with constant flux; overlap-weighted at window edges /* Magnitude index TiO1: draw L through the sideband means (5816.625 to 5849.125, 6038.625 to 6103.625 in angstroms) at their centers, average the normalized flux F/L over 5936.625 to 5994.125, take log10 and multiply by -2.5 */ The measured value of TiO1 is 0.04 mag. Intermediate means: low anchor 62.3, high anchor 62.1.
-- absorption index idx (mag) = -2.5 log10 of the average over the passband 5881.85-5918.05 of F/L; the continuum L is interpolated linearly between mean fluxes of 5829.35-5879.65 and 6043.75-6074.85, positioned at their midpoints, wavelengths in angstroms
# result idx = 0.164 mag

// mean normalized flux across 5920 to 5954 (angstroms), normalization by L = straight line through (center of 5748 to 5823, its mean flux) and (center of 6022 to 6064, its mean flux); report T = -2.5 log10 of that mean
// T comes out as 0.04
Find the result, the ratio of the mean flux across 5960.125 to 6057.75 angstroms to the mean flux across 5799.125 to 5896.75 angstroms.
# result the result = 1.03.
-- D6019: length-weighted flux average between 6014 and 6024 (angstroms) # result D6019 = 59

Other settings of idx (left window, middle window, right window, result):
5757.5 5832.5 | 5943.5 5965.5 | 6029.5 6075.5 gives 0.03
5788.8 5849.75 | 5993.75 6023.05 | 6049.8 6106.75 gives 0.05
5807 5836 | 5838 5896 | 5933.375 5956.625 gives 0.08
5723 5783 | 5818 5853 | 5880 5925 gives -0.10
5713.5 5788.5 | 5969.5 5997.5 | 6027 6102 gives 0.03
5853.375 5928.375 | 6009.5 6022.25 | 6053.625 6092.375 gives 0.02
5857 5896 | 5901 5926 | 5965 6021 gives -0.01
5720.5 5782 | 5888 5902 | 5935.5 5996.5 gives 0.26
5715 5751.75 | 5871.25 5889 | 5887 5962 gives 0.03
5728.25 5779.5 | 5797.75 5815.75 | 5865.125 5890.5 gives -0.06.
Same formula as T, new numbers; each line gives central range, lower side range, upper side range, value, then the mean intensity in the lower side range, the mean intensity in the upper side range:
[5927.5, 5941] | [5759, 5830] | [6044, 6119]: 0.04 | 60.6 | 61.9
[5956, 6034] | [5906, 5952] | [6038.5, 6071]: 0.01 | 58.6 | 62.7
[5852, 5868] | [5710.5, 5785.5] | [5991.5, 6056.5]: 0.02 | 59.6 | 61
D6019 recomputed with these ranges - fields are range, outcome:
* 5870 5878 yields 59.7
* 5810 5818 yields 61.4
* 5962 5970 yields 62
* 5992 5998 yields 60.2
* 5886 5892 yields 47.3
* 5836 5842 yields 63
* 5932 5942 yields 59.5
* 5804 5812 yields 62.3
